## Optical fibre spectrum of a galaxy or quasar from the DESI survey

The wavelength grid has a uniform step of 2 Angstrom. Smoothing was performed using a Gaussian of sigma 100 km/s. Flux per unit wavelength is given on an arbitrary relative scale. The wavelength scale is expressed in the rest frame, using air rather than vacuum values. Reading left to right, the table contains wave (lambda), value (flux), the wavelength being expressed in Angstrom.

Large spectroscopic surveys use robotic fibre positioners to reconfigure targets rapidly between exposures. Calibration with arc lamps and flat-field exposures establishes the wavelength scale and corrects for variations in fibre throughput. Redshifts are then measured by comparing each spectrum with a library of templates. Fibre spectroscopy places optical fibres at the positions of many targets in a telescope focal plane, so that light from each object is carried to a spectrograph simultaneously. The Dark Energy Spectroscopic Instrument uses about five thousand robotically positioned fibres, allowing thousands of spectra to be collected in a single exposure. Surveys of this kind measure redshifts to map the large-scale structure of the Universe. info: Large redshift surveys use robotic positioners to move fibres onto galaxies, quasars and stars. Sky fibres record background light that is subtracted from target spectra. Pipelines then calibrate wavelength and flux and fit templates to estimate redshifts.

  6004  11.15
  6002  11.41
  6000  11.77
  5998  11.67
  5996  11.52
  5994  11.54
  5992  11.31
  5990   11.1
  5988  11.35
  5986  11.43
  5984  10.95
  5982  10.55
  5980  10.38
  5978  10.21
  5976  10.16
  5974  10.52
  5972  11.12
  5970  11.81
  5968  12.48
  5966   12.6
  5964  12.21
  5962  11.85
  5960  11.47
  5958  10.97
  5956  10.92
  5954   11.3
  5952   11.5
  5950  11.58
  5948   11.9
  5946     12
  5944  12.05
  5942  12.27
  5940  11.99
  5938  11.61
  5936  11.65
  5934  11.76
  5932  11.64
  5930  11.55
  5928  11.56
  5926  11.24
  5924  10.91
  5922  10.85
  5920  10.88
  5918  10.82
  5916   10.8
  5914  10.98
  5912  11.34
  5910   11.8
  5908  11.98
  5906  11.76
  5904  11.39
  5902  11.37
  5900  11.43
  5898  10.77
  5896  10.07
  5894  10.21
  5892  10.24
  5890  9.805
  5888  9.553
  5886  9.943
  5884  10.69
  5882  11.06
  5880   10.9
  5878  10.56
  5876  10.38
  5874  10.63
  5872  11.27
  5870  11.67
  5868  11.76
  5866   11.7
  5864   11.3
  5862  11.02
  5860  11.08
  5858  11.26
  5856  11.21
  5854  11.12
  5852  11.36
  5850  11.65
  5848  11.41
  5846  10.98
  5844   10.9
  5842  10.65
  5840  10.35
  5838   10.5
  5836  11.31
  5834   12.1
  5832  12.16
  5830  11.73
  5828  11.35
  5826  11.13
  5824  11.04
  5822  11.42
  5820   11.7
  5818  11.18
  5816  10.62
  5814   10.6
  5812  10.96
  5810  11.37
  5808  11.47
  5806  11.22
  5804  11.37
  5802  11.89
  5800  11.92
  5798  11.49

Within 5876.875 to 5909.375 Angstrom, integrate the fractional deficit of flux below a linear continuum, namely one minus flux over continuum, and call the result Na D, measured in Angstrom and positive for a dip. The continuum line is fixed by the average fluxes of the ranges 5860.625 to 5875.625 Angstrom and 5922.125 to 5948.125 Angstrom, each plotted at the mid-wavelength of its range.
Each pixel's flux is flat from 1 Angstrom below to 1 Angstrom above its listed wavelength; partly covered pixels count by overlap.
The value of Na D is 2.0 Angstrom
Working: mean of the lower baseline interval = 11.3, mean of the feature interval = 10.7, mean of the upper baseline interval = 11.7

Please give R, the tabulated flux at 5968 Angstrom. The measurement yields 12.48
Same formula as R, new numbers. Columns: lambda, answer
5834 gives 12.1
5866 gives 11.7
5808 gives 11.47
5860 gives 11.08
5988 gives 11.35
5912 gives 11.34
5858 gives 11.26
